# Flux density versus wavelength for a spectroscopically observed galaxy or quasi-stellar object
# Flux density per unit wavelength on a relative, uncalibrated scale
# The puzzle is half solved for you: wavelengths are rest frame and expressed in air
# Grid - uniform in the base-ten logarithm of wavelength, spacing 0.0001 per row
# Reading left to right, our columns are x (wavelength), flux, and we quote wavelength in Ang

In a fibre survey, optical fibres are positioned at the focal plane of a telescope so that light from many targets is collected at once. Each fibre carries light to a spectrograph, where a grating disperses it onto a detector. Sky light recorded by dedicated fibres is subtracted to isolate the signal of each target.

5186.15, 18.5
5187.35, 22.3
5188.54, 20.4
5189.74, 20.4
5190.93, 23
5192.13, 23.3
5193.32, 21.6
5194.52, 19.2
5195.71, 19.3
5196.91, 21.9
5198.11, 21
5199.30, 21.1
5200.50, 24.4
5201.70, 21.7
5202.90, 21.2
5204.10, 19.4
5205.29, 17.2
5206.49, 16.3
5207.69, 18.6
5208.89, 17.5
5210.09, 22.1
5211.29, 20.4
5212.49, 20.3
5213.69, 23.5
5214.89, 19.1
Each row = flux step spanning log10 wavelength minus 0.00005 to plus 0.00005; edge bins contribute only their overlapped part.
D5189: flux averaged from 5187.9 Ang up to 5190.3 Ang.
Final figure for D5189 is 20.4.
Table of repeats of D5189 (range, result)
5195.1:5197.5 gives 20.6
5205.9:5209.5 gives 17.5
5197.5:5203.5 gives 21.9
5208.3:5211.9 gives 20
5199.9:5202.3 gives 23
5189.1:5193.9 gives 22.1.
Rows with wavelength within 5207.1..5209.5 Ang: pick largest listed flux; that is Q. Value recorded 18.6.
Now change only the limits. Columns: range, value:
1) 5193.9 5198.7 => 21.9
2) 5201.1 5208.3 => 21.7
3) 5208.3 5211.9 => 22.1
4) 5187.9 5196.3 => 23.3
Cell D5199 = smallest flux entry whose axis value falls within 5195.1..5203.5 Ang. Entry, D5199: 19.3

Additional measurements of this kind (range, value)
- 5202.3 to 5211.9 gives 16.3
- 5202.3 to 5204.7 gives 19.4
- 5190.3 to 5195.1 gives 19.2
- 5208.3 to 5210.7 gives 17.5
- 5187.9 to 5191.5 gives 20.4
